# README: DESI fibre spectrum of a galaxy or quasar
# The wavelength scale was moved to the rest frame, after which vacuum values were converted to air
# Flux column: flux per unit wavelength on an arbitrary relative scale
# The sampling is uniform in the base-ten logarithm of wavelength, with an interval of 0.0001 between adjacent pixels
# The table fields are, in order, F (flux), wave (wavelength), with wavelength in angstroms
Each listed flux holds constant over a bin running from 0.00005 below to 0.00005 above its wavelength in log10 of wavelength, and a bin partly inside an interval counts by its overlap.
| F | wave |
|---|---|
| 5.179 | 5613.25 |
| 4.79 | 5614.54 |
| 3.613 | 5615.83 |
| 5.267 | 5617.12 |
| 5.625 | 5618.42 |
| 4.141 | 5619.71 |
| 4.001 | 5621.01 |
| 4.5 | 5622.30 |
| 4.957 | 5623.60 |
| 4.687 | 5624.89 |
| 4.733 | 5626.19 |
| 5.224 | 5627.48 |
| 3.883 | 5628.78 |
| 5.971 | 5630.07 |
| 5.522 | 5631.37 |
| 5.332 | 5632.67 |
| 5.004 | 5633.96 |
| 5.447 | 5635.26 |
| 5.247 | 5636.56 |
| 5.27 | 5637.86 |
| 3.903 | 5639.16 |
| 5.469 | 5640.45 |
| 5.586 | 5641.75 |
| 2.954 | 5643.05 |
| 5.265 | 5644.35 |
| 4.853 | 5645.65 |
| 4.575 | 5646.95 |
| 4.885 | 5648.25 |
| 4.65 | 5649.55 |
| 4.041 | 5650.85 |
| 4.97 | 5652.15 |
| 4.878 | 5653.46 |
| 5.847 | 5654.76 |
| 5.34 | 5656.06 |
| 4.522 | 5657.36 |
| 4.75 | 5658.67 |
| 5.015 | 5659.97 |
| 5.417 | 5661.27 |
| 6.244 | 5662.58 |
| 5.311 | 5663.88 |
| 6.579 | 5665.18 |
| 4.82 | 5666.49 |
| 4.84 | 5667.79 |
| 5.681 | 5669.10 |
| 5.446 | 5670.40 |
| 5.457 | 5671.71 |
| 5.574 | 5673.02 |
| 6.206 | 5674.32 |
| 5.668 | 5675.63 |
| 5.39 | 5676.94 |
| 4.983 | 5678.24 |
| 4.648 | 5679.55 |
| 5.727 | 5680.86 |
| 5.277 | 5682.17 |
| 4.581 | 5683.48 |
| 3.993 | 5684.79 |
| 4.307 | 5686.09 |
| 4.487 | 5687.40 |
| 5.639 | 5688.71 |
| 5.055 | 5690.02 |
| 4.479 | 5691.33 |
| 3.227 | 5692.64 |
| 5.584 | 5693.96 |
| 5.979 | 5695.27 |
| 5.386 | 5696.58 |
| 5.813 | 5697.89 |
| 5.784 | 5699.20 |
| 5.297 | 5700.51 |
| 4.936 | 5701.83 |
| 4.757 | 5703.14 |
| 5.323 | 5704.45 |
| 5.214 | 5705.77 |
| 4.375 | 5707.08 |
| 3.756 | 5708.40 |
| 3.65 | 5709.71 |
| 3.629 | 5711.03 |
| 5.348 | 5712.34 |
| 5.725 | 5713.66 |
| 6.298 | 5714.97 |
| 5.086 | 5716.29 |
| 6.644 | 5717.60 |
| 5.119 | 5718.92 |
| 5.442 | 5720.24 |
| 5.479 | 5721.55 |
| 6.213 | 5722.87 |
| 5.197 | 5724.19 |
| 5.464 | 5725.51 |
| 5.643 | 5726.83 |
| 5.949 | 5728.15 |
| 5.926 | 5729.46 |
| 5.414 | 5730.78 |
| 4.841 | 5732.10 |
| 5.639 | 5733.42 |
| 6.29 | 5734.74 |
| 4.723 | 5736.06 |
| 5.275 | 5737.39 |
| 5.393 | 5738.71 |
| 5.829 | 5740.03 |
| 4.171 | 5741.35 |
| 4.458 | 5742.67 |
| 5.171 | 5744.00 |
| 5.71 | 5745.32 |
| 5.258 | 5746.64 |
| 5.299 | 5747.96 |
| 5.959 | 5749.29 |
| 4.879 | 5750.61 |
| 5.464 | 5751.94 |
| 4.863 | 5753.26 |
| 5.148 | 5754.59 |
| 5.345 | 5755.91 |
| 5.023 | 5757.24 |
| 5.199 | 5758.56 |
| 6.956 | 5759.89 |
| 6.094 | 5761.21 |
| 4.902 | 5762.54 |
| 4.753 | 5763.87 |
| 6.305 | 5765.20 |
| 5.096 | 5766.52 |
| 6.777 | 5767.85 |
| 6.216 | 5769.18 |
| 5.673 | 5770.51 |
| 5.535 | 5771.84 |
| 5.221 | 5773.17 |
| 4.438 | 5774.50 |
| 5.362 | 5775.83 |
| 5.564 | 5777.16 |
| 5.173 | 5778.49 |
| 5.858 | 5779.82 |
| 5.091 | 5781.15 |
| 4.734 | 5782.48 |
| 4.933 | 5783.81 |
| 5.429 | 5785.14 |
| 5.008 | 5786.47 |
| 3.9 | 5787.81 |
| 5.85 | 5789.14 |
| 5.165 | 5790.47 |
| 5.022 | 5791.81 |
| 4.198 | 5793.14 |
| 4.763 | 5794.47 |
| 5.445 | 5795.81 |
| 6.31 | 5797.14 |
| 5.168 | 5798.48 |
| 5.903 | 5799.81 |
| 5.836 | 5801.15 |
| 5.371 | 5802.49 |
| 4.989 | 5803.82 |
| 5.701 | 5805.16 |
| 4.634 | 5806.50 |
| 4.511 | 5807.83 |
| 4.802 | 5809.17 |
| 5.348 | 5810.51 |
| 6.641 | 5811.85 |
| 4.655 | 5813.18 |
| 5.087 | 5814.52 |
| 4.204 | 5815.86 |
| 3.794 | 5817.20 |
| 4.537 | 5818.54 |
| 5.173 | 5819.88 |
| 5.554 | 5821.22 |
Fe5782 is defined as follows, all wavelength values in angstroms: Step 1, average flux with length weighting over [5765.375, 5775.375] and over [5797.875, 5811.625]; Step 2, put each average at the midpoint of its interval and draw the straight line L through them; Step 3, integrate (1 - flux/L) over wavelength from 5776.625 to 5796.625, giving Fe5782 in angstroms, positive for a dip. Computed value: 1.3 angstroms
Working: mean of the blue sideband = 5.6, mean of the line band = 5.08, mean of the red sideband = 5.27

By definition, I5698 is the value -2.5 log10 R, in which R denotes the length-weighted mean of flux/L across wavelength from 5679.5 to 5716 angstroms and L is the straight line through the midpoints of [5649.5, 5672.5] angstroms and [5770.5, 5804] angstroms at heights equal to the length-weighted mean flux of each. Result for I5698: 0.060 mag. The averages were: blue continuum 5.23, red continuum 5.22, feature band 4.94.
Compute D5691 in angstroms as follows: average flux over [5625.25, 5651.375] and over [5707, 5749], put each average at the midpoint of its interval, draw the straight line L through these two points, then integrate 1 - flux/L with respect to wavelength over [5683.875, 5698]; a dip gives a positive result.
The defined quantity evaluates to 0.7 angstroms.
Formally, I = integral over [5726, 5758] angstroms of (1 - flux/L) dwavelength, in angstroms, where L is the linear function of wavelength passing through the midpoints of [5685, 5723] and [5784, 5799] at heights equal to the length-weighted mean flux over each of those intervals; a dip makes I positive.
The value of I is -1.44 angstroms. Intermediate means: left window 5.08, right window 5.11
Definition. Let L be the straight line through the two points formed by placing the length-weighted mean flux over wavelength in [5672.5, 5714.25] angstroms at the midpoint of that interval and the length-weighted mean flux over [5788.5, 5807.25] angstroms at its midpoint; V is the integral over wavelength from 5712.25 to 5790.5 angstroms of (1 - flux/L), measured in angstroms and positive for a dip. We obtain -3.8 angstroms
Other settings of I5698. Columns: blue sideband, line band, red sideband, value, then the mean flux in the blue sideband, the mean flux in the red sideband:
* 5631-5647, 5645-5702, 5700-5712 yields -0.09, 4.96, 4.56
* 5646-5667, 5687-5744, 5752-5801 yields 0.00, 5.11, 5.35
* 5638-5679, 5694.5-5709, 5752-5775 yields 0.03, 5.13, 5.51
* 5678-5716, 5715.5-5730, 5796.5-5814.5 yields -0.13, 4.94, 5.36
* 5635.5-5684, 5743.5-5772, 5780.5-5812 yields -0.07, 5.14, 5.17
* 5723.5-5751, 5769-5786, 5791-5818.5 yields -0.02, 5.36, 5.11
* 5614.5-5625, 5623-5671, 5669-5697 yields -0.05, 4.61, 5.11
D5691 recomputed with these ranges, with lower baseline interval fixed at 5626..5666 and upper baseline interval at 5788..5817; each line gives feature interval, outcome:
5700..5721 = 0.3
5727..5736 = -0.9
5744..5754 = -0.4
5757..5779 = -1.8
